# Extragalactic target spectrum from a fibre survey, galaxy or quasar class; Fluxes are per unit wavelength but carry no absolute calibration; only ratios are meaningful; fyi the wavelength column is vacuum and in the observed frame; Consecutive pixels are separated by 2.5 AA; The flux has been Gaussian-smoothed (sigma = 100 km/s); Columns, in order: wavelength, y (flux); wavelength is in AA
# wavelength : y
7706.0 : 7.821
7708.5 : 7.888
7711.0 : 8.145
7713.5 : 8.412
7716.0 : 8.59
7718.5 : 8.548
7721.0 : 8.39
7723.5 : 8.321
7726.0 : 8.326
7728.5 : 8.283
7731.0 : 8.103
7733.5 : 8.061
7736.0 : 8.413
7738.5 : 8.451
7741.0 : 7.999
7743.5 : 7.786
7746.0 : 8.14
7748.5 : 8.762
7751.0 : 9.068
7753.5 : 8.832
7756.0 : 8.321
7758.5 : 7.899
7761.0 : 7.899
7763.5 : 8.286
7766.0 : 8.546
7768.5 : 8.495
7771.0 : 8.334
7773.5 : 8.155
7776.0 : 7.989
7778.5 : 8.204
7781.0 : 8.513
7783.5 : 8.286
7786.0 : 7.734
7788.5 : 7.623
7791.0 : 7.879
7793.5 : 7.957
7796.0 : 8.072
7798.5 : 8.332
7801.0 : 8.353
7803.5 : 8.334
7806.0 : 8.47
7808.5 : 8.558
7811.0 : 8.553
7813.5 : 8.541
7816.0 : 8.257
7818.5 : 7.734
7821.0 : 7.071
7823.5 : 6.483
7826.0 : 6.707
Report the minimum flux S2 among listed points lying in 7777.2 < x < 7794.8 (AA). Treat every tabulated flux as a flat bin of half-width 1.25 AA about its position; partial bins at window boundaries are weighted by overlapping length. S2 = 7.623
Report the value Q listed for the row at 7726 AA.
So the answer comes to 8.326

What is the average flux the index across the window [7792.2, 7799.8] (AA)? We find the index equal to 8.12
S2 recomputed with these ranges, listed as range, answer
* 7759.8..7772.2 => 7.899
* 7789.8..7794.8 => 7.879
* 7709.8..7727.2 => 8.145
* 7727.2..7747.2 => 7.786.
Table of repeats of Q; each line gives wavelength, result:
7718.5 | 8.548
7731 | 8.103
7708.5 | 7.888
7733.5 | 8.061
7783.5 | 8.286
